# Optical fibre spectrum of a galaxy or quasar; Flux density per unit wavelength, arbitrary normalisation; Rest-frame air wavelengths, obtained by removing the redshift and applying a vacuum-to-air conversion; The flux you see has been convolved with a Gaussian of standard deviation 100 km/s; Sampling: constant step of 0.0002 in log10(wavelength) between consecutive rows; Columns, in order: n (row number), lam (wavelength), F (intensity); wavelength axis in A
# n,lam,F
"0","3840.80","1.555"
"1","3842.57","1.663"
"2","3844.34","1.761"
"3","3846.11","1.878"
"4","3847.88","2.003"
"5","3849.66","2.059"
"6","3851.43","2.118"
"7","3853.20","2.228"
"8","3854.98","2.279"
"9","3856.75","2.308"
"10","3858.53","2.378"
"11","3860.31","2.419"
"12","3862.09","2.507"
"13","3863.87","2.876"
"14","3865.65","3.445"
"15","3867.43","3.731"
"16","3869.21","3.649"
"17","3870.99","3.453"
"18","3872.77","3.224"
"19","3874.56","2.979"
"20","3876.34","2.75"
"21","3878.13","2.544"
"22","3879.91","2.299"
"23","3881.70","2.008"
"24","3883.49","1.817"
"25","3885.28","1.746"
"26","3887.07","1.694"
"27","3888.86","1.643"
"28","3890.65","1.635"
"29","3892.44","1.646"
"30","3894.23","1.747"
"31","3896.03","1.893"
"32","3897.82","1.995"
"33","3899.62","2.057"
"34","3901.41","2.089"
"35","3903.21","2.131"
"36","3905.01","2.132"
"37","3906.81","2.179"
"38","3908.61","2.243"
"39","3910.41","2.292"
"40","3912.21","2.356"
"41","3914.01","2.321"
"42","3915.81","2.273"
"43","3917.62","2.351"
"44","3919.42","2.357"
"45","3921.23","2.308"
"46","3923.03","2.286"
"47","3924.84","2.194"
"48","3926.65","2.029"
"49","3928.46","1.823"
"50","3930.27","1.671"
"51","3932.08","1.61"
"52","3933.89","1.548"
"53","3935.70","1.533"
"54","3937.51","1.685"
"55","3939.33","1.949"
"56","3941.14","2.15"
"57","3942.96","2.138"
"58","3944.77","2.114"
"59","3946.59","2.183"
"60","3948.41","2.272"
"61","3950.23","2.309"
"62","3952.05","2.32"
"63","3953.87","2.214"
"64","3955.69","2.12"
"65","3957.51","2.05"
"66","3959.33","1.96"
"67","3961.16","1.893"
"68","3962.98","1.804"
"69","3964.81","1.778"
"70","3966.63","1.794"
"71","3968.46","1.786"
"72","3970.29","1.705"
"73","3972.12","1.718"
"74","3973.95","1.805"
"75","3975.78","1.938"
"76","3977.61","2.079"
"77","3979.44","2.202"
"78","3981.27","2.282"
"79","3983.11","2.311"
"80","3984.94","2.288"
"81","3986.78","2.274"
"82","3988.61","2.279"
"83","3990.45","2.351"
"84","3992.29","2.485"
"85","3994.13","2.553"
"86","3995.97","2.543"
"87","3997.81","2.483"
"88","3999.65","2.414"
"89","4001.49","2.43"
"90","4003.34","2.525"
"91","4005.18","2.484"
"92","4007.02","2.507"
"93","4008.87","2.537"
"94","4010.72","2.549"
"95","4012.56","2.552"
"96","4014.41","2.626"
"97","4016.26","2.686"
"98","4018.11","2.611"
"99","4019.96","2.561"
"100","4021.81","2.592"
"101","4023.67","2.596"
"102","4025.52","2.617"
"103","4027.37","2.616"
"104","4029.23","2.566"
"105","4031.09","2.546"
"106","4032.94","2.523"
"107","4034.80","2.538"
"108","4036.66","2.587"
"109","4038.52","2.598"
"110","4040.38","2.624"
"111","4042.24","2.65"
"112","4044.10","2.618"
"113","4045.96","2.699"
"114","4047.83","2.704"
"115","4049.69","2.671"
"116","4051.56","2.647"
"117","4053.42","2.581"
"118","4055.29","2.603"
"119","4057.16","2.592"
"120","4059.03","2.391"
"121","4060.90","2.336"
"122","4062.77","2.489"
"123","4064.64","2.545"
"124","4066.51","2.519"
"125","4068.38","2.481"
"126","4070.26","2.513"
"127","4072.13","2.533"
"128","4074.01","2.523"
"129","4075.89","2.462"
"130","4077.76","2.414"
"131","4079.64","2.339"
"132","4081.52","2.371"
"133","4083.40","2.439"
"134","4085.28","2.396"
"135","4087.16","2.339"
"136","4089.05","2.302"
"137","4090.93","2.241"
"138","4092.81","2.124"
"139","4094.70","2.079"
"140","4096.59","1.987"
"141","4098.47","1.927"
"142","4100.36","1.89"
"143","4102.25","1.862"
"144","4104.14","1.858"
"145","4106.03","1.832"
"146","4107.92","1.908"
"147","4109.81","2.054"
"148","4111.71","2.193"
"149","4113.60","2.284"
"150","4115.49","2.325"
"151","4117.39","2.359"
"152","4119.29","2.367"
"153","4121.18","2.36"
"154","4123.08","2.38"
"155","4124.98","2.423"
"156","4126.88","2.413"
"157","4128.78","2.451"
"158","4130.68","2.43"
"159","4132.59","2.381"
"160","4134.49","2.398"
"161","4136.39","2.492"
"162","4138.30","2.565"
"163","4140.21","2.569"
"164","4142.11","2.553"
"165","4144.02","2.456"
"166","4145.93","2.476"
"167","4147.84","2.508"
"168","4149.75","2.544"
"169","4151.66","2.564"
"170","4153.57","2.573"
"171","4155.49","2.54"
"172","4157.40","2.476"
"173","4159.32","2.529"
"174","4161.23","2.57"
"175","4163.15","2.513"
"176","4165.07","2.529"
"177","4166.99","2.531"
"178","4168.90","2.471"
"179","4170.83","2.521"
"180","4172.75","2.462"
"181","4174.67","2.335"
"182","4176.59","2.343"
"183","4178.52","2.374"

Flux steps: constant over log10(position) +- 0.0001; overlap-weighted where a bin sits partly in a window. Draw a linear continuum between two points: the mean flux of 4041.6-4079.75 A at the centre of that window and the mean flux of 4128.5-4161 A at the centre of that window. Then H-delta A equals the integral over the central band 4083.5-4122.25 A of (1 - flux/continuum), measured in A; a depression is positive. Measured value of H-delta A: 5.8 A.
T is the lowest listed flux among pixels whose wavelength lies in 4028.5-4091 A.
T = 2.241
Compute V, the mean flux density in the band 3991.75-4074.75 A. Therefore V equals 2.56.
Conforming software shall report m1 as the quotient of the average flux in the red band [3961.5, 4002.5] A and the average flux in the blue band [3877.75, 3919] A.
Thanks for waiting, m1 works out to 1.05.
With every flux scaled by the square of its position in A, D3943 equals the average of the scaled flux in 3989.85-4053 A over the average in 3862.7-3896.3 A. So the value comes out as 1.12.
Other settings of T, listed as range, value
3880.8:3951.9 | 1.533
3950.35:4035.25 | 1.705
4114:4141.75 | 2.325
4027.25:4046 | 2.523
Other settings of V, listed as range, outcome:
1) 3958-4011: 2.19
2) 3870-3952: 2.13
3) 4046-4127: 2.33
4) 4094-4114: 1.98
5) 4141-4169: 2.52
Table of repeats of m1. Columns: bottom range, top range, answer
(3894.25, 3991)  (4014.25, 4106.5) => 1.18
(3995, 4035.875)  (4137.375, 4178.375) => 0.98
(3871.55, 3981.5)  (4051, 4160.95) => 1.15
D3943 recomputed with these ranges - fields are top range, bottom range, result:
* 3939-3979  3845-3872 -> 0.81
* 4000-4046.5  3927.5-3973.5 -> 1.39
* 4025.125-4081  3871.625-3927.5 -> 1.27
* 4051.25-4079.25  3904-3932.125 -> 1.24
